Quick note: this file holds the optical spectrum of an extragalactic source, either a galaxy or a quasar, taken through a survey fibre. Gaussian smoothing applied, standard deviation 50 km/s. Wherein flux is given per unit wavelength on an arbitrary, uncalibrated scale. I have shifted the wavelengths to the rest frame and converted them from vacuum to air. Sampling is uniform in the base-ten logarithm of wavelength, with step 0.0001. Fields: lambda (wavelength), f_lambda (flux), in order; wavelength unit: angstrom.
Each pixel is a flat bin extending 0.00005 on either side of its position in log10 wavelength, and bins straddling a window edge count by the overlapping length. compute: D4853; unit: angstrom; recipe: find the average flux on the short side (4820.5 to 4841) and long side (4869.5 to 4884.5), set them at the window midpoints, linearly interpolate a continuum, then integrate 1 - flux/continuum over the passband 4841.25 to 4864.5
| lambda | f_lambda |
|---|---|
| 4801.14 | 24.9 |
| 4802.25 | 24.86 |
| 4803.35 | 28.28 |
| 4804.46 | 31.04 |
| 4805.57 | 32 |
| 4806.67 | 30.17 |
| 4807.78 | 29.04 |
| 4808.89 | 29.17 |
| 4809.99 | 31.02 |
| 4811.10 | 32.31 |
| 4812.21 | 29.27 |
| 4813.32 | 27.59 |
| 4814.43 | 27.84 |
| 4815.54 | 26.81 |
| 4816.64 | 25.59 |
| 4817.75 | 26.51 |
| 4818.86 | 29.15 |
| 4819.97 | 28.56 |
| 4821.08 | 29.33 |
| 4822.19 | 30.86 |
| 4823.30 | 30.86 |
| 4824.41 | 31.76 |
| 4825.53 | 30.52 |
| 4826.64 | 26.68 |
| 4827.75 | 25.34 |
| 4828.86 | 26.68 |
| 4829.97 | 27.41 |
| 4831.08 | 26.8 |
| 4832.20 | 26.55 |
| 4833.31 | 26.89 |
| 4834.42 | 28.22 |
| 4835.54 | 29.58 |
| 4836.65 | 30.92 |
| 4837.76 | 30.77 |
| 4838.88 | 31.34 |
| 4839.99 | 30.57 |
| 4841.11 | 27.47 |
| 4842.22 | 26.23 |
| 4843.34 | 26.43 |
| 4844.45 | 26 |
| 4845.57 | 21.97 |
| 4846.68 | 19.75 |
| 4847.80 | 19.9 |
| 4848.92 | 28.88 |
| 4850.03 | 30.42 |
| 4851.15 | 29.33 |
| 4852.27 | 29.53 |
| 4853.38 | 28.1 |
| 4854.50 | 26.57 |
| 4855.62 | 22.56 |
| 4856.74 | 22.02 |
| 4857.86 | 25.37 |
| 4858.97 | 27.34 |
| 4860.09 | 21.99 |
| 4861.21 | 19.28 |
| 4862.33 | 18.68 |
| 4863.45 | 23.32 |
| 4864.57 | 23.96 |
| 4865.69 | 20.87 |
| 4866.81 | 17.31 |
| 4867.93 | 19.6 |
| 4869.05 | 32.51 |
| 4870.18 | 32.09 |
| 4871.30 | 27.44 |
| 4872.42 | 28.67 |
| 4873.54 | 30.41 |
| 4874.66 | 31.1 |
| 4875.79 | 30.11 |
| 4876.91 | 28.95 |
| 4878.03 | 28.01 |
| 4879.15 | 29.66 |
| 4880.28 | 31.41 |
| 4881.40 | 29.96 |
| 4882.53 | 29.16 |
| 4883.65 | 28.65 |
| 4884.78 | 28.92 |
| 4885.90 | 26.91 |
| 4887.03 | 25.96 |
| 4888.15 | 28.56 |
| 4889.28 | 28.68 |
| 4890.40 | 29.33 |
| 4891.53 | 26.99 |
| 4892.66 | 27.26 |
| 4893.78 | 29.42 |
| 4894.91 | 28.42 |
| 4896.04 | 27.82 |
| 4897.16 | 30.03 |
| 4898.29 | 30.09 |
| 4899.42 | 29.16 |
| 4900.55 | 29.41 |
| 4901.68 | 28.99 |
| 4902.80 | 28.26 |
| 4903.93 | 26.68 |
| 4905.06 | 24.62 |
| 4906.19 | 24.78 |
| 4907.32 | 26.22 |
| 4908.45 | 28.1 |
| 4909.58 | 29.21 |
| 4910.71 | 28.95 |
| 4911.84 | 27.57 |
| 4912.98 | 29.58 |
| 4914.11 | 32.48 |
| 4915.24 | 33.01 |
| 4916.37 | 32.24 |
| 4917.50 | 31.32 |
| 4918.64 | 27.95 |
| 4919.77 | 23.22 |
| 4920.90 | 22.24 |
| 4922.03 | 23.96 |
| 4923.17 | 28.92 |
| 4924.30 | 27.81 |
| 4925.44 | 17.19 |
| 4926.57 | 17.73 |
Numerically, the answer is 3.61 angstrom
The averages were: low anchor 28.9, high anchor 29.7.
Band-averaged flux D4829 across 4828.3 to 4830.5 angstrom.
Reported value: 27.1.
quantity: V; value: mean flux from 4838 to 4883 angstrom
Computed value 26.4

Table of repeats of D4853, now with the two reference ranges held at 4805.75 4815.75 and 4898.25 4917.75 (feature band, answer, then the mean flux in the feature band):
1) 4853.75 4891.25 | 3.25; 26.5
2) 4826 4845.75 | 1.09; 27.7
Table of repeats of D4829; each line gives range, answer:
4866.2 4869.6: 23.1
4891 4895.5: 28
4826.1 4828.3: 26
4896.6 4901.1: 29.7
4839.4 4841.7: 29.1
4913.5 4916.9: 32.6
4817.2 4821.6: 28.4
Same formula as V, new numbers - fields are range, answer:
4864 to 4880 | 27.3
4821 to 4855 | 27.8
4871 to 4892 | 28.9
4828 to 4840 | 28.5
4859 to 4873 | 23.9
